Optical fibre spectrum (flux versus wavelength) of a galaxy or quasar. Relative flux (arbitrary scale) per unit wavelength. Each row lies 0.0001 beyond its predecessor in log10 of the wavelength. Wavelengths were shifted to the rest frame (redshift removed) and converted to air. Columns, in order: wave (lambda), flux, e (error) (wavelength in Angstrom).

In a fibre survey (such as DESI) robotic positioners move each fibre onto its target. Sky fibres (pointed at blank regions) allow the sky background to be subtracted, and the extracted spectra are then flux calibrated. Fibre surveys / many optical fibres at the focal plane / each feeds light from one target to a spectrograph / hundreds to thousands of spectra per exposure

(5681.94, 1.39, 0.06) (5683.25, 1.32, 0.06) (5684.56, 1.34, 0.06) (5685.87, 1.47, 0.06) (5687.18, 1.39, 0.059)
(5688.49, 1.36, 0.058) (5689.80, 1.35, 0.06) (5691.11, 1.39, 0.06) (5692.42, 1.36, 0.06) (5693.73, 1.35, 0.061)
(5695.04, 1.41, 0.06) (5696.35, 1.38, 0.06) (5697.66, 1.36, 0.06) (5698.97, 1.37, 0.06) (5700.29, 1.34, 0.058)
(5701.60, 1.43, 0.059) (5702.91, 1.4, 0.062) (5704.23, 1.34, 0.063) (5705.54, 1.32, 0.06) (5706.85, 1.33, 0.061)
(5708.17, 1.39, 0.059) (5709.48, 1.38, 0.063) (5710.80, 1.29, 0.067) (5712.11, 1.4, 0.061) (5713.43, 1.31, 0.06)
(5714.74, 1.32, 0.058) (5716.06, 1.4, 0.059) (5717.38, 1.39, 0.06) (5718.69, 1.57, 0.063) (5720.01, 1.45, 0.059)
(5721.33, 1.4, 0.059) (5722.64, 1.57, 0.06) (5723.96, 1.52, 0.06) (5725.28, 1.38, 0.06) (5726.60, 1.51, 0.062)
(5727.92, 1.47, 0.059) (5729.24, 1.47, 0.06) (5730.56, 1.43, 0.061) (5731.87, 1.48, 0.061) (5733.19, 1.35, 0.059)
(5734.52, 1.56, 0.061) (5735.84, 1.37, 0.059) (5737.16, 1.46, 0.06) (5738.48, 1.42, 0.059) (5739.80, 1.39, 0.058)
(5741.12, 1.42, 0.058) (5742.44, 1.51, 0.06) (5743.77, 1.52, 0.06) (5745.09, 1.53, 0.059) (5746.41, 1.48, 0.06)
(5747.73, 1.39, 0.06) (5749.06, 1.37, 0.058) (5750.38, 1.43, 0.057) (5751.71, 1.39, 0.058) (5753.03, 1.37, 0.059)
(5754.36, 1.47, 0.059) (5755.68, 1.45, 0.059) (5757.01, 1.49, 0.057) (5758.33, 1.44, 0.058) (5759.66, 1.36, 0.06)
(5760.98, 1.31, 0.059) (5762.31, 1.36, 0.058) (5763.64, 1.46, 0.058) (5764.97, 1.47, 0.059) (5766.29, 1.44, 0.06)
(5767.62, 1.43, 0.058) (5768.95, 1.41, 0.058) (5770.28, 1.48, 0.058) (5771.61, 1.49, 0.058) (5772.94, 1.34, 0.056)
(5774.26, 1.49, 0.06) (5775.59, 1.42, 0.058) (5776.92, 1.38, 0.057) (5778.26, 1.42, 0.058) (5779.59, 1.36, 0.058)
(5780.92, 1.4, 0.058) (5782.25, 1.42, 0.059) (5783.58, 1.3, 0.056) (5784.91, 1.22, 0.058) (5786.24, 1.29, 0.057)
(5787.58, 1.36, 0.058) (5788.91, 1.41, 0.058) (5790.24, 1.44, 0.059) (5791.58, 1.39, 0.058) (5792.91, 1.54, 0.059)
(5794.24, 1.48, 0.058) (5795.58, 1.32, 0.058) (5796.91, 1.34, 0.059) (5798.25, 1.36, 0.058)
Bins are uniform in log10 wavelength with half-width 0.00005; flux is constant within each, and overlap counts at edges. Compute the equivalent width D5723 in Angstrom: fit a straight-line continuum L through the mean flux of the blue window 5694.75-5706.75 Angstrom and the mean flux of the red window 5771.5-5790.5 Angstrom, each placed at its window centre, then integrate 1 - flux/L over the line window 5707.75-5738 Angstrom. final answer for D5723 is -1.3 Angstrom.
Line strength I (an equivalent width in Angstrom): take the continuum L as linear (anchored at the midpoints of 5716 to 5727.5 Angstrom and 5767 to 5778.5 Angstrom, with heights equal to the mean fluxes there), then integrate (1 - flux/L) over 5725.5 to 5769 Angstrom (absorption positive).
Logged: 0.37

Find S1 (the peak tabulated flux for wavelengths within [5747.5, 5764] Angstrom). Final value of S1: 1.49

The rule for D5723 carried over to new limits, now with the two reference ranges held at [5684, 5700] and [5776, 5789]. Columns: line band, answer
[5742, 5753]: -0.7 Angstrom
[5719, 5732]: -1.0 Angstrom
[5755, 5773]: -0.9 Angstrom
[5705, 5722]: -0.1 Angstrom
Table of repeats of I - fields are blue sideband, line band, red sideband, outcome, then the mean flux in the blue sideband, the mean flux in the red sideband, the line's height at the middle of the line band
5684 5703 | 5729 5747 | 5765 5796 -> -0.8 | 1.38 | 1.4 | 1.39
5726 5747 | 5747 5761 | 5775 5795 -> 0.2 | 1.46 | 1.39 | 1.43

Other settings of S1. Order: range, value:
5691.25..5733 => 1.57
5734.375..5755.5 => 1.56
